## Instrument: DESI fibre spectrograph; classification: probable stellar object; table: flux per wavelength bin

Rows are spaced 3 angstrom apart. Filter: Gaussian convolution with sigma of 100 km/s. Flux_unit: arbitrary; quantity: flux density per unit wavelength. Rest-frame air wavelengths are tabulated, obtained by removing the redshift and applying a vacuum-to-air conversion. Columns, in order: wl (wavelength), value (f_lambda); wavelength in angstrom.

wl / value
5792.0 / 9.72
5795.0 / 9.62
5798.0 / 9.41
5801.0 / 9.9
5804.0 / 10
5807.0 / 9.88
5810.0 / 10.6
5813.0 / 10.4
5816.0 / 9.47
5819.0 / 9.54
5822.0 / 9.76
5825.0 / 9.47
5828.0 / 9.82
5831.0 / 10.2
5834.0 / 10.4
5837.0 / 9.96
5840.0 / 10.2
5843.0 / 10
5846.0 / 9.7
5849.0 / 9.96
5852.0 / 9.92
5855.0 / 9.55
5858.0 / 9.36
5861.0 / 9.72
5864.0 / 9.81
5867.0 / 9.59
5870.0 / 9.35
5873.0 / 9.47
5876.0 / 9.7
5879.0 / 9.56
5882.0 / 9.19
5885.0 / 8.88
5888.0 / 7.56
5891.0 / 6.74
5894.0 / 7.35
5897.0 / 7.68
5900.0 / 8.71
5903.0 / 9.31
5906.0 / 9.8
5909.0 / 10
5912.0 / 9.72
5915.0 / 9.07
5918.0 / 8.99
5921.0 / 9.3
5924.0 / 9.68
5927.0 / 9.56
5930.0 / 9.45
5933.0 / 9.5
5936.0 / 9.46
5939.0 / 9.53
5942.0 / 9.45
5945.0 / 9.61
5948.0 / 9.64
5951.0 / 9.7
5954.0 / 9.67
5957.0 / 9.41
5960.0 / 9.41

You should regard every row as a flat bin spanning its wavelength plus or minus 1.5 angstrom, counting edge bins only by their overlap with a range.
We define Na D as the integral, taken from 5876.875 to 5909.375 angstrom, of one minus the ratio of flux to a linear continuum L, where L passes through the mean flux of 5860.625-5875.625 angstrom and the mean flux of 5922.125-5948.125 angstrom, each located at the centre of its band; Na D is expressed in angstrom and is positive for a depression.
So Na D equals 3.3 angstrom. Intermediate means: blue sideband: 9.59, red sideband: 9.53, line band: 8.59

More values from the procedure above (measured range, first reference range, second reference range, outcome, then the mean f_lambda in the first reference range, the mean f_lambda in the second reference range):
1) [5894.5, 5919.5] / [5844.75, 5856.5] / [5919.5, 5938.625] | 1.27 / 9.78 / 9.49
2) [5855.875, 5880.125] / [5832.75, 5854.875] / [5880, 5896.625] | -1.88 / 9.99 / 7.97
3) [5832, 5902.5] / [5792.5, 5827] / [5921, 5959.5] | 3.34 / 9.82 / 9.54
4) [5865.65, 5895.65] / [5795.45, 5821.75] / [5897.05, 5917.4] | 2.30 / 9.88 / 9.29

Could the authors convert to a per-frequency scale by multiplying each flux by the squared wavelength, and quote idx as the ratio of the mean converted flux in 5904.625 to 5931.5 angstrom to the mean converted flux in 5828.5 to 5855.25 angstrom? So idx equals 0.98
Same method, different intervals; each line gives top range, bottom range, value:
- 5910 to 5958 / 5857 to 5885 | 1.02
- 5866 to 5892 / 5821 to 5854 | 0.91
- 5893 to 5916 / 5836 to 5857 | 0.93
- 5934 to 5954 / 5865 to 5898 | 1.13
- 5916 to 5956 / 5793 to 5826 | 1.01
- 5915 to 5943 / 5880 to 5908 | 1.13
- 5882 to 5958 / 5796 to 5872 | 0.95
